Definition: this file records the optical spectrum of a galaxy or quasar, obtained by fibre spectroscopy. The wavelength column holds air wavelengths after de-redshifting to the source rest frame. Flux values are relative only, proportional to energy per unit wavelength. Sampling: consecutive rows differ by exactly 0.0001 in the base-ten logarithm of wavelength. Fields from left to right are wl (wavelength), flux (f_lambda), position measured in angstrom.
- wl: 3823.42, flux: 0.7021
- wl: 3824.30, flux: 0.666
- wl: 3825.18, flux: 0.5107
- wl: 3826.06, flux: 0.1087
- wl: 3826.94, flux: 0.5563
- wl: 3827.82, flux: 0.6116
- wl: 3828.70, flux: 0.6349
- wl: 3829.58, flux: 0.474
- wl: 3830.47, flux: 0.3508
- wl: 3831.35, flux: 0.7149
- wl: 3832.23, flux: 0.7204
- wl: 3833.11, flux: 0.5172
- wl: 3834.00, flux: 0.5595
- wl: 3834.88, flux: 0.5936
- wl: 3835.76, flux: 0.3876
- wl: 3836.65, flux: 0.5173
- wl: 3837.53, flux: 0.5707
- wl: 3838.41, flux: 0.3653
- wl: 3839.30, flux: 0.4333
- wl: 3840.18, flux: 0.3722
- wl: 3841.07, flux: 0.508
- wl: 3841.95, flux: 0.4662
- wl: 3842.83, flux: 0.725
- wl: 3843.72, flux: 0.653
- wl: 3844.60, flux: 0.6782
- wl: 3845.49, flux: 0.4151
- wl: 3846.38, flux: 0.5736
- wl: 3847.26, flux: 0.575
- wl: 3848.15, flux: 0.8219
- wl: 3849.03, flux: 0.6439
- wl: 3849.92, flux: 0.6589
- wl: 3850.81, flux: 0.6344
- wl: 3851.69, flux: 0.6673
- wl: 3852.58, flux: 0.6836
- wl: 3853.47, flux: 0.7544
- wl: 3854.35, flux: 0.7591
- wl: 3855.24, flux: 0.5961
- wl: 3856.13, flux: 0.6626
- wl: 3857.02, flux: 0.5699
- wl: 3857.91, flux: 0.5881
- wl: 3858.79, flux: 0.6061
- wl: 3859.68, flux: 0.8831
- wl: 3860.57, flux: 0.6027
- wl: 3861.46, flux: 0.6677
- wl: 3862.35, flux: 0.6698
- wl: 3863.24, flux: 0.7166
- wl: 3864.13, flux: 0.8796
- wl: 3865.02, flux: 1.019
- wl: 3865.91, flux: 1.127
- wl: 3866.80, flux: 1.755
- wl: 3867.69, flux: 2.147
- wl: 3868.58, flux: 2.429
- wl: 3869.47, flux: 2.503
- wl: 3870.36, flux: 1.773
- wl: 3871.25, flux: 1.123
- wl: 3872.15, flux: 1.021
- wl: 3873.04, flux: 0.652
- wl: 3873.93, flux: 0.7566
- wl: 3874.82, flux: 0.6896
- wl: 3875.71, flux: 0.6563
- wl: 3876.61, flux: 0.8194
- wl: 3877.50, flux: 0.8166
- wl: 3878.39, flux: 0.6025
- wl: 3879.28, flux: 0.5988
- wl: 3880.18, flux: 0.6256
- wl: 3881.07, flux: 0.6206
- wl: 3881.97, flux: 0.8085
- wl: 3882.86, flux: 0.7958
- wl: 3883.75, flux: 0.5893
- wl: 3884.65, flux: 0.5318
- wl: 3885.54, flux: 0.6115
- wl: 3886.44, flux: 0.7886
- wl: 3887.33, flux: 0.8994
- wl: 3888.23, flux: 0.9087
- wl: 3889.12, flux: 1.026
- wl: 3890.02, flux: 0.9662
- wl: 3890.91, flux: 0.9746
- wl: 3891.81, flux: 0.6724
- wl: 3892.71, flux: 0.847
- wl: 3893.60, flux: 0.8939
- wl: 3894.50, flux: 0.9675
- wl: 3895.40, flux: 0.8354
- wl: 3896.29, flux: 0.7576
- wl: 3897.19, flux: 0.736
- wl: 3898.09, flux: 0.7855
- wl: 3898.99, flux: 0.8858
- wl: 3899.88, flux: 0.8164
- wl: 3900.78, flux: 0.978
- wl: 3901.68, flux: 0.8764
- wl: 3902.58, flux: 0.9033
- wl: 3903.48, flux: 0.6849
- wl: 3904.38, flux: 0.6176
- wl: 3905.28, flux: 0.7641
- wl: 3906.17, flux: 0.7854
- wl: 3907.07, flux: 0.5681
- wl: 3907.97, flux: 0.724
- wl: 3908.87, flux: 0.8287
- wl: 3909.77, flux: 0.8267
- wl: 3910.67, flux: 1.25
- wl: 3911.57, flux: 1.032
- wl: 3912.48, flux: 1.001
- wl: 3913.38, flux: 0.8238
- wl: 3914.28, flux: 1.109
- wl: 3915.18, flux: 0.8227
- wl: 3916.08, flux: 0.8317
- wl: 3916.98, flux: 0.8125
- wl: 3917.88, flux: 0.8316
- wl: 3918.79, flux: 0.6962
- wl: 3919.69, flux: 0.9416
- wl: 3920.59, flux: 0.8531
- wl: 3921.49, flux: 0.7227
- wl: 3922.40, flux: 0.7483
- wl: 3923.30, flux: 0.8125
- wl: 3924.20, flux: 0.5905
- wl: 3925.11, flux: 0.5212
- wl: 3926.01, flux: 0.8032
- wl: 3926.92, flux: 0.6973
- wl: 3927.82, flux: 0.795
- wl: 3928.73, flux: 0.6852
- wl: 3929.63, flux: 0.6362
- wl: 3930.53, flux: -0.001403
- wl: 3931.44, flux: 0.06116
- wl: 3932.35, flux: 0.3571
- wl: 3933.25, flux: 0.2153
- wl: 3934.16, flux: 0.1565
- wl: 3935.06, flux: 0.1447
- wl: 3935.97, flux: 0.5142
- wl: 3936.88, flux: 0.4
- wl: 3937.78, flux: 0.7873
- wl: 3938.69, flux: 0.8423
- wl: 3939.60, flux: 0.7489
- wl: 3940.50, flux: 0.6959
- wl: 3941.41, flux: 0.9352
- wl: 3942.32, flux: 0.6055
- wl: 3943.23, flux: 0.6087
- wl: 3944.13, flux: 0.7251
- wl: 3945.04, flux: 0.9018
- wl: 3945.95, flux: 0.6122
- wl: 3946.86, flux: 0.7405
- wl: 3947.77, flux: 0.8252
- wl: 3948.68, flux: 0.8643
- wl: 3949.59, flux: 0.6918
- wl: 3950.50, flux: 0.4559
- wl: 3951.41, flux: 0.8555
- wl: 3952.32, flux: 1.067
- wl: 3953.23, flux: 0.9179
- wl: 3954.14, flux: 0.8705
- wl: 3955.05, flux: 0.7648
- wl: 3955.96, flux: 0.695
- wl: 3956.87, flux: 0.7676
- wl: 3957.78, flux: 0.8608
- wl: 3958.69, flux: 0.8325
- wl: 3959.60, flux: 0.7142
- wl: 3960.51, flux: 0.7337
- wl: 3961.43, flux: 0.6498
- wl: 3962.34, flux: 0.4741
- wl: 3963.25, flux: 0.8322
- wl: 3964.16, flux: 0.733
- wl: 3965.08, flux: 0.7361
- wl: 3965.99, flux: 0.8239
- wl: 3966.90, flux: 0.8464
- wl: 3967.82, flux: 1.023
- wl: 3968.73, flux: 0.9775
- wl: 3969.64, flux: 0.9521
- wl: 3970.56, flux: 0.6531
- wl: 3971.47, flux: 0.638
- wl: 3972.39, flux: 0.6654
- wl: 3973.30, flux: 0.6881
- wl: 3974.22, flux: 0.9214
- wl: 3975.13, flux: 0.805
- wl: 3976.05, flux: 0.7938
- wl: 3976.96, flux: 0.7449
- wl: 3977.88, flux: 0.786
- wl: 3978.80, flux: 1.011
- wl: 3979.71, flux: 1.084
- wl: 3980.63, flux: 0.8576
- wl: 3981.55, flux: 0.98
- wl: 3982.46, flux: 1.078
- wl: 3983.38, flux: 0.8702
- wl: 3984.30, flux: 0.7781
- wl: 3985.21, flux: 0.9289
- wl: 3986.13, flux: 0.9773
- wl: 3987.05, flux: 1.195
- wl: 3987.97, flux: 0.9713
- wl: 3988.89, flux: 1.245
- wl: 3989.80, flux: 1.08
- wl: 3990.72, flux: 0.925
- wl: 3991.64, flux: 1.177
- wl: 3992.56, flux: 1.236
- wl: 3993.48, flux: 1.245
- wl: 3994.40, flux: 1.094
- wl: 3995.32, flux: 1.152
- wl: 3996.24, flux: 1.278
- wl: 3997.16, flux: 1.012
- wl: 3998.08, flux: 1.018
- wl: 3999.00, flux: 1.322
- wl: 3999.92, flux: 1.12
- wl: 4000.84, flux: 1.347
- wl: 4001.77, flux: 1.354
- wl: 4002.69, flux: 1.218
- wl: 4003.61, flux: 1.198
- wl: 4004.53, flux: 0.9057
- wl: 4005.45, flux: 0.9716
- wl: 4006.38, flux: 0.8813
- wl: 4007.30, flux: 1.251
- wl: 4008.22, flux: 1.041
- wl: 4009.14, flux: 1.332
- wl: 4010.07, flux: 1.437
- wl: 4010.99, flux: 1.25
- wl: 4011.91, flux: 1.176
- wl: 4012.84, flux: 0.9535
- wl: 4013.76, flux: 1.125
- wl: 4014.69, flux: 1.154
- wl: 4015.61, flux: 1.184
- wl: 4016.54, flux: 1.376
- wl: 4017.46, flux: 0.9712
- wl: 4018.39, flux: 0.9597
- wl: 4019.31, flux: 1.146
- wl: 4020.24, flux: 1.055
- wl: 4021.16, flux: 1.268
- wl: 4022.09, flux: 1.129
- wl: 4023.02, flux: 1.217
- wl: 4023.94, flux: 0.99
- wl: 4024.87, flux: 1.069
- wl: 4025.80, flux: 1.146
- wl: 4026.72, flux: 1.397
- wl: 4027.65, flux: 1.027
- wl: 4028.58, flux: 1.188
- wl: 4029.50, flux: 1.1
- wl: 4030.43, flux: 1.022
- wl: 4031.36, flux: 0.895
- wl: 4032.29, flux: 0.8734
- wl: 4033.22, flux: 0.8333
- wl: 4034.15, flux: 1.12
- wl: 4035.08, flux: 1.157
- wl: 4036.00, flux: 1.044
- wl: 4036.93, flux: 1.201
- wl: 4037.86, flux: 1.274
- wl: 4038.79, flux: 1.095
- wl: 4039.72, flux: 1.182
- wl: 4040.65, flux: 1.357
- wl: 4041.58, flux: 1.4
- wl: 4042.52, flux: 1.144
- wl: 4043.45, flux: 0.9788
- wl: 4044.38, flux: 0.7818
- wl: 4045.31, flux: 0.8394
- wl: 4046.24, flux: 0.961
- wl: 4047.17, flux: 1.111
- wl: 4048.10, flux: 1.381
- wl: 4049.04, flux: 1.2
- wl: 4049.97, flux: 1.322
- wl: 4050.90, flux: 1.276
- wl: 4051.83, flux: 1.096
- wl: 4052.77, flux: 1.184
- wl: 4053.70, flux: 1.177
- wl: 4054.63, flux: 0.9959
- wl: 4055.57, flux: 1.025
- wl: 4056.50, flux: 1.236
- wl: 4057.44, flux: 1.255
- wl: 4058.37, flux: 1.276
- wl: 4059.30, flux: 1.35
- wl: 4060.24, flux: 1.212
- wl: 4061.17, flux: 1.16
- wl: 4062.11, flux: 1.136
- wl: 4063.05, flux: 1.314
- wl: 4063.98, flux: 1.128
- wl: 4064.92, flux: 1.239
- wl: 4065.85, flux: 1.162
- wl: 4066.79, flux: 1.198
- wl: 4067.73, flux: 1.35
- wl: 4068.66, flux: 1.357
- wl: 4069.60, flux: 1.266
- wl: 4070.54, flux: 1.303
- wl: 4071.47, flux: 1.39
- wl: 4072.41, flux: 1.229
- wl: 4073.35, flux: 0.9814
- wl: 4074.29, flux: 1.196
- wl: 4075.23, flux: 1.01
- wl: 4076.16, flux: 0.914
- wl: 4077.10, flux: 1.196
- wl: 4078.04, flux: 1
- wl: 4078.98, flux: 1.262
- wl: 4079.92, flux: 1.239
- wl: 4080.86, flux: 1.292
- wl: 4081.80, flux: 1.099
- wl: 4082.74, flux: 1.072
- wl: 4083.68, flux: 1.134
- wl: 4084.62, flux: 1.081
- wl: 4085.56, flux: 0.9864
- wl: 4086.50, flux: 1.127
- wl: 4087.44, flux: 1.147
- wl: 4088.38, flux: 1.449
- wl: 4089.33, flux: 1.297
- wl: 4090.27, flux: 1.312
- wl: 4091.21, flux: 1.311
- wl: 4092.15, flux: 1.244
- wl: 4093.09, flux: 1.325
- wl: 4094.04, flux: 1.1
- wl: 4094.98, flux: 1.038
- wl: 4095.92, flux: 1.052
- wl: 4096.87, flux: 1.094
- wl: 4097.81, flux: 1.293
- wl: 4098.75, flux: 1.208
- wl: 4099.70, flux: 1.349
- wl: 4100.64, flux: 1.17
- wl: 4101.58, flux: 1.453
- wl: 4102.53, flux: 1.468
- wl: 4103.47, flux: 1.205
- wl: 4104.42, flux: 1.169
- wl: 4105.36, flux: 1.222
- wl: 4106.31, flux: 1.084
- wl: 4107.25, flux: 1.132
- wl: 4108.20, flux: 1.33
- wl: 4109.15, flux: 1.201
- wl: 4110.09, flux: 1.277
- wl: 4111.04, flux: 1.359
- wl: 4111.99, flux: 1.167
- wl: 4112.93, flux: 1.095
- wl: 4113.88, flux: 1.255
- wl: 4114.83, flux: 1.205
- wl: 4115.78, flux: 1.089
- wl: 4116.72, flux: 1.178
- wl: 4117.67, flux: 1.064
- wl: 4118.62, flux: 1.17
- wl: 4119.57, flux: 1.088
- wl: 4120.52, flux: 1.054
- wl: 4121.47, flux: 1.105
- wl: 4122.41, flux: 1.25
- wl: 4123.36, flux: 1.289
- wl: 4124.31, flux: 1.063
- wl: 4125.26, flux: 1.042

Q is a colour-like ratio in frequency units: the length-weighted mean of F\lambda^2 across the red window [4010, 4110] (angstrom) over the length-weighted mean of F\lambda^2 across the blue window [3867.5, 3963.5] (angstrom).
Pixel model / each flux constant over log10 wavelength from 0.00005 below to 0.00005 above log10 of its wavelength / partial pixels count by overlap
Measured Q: 1.6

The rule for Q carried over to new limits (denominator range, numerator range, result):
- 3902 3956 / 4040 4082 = 1.76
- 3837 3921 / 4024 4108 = 1.55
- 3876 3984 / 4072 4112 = 1.70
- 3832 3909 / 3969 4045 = 1.43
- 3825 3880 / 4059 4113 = 1.78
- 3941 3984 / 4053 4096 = 1.57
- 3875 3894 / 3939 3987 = 1.10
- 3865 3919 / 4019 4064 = 1.32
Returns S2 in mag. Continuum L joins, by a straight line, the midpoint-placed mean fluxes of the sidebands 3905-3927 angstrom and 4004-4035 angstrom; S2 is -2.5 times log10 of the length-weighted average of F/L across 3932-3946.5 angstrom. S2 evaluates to 0.458 mag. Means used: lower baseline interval 0.818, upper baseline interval 1.11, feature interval 0.581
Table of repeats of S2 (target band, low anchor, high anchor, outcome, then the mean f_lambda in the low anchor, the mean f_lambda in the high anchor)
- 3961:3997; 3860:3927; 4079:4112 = 0.12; 0.891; 1.22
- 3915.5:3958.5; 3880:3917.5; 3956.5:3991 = 0.24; 0.825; 0.859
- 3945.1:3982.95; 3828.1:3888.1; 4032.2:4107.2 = 0.21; 0.772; 1.18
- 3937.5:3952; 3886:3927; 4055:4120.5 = 0.22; 0.832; 1.2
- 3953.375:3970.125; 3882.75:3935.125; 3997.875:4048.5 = 0.16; 0.746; 1.13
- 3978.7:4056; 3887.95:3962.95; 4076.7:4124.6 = -0.14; 0.743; 1.19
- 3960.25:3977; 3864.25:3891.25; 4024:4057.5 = 0.36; 1.02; 1.12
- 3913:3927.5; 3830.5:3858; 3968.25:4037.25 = 0.03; 0.59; 1.06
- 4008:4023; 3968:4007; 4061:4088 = -0.10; 1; 1.17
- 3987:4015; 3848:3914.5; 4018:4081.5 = -0.08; 0.875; 1.15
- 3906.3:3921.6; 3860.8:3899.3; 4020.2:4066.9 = 0.15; 0.95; 1.14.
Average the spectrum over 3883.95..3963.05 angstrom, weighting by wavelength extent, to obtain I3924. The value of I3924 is 0.742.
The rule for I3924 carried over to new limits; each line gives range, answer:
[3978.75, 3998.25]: 1.06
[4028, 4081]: 1.15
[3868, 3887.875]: 0.949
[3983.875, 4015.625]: 1.13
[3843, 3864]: 0.66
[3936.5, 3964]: 0.75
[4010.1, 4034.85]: 1.11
